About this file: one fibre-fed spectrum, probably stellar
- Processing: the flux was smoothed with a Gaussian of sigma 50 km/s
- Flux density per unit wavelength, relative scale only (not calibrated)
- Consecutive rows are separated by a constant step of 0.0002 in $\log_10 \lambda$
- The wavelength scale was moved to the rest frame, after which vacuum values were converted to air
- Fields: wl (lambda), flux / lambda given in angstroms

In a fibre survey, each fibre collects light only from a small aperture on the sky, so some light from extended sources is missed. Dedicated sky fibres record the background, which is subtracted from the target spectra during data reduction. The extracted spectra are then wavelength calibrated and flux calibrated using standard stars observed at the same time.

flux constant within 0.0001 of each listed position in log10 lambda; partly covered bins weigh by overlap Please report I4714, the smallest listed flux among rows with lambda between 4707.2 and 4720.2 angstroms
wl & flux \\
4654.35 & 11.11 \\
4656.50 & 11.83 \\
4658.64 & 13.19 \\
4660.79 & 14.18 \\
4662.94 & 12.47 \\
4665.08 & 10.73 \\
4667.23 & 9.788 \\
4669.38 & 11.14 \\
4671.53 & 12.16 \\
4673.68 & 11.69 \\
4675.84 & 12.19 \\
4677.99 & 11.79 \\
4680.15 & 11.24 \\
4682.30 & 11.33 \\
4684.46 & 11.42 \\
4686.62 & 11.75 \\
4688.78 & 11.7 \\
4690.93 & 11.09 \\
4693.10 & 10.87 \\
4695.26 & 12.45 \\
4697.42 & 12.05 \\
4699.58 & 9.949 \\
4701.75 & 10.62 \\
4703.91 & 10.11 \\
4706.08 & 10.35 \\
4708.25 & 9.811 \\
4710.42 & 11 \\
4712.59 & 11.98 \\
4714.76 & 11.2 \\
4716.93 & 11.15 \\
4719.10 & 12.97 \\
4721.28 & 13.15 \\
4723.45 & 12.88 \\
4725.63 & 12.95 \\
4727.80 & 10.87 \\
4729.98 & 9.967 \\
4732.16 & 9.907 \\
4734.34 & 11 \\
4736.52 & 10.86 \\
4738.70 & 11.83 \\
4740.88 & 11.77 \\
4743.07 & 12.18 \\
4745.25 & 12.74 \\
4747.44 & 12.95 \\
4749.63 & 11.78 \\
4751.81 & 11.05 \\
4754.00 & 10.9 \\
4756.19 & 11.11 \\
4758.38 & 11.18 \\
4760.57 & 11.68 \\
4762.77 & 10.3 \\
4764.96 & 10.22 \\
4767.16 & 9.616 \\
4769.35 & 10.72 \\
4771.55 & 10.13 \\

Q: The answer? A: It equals 9.811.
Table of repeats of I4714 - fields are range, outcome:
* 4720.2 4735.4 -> 9.907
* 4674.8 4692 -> 11.09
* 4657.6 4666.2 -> 10.73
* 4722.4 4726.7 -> 12.88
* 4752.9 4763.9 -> 10.3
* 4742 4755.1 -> 10.9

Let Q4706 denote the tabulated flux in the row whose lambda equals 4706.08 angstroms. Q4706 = 10.35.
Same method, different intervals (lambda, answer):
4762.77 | 10.3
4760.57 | 11.68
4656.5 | 11.83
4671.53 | 12.16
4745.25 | 12.74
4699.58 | 9.949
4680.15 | 11.24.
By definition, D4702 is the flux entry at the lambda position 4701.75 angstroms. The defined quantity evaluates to 10.62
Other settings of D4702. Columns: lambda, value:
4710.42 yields 11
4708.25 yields 9.811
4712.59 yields 11.98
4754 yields 10.9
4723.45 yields 12.88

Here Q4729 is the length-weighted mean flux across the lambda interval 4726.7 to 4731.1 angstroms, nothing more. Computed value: 10.4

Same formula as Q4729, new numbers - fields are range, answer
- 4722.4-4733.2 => 11.3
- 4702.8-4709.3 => 10.1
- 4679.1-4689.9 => 11.5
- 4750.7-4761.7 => 11.2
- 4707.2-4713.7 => 10.9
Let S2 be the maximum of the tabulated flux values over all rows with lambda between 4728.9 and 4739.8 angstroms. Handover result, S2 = 11.83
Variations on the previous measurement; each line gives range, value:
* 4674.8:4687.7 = 12.19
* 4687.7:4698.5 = 12.45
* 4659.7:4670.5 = 14.18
